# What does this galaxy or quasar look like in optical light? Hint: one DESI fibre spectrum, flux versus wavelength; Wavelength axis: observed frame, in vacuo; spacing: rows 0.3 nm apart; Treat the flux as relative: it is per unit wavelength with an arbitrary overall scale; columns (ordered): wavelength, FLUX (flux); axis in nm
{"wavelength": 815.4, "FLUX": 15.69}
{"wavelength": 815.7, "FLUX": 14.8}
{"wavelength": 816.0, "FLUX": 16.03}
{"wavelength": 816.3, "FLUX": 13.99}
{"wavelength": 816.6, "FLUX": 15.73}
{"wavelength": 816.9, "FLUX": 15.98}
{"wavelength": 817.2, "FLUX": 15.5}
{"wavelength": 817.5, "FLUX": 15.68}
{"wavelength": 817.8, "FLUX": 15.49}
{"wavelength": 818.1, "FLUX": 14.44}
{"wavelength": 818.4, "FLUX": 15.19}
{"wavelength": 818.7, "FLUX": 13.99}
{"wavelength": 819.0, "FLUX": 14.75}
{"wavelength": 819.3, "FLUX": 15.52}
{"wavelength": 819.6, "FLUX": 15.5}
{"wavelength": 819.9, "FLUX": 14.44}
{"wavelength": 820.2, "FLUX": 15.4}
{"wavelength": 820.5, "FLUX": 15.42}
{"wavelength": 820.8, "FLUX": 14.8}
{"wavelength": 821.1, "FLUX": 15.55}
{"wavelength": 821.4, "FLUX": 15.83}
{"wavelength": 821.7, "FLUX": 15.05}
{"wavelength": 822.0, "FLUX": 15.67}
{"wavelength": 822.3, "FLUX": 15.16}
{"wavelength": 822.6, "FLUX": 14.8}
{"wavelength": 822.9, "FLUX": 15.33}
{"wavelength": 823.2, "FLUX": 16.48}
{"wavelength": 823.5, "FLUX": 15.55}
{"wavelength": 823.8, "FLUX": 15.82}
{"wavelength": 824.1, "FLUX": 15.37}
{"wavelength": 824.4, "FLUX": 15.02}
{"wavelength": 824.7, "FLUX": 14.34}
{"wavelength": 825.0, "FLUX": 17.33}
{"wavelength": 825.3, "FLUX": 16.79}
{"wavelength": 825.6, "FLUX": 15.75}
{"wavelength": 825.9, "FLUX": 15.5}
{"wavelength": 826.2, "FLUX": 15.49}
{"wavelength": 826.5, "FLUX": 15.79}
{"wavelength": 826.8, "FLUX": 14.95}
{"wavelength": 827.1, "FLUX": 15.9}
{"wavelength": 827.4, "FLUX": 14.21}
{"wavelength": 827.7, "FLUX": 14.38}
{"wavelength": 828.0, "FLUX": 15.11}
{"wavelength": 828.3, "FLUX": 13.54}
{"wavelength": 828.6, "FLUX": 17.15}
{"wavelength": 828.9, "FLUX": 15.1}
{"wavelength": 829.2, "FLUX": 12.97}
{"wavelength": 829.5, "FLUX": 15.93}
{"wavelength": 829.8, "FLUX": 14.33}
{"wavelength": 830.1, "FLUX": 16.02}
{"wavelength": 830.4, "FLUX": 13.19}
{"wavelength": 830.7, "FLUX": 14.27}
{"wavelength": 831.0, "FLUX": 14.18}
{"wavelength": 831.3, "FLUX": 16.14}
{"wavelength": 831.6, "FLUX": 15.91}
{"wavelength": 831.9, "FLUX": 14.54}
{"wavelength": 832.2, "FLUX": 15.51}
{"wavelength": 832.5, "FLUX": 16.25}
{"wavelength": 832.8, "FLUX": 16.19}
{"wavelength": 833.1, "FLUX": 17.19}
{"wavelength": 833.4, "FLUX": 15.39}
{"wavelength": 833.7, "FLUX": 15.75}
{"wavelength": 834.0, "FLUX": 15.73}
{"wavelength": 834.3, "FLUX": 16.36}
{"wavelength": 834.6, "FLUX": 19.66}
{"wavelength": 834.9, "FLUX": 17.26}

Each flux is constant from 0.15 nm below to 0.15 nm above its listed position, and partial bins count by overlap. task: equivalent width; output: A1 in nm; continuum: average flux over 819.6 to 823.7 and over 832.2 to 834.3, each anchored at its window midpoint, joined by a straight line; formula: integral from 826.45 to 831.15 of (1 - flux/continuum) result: 0.30 nm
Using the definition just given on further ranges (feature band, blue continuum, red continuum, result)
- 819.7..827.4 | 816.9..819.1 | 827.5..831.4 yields -0.28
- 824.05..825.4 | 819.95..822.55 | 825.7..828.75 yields -0.05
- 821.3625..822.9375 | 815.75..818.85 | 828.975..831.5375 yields -0.03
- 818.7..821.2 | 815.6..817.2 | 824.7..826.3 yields 0.08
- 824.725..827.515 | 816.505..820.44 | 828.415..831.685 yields -0.12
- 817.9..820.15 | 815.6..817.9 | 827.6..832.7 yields 0.07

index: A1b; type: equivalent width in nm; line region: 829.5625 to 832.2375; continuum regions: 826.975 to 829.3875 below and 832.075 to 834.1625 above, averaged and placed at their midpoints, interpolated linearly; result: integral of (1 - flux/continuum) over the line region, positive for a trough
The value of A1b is 0.10 nm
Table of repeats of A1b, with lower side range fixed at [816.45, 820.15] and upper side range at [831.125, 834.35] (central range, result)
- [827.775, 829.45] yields 0.09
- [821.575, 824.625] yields 0.00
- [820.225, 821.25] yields 0.00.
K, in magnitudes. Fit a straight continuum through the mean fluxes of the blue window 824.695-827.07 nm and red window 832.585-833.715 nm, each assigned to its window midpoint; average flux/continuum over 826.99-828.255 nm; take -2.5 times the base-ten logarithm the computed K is 0.08 mag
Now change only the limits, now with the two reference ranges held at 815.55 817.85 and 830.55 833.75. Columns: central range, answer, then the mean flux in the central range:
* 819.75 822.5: 0.01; 15.2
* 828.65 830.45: 0.05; 14.8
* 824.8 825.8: -0.07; 16.5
